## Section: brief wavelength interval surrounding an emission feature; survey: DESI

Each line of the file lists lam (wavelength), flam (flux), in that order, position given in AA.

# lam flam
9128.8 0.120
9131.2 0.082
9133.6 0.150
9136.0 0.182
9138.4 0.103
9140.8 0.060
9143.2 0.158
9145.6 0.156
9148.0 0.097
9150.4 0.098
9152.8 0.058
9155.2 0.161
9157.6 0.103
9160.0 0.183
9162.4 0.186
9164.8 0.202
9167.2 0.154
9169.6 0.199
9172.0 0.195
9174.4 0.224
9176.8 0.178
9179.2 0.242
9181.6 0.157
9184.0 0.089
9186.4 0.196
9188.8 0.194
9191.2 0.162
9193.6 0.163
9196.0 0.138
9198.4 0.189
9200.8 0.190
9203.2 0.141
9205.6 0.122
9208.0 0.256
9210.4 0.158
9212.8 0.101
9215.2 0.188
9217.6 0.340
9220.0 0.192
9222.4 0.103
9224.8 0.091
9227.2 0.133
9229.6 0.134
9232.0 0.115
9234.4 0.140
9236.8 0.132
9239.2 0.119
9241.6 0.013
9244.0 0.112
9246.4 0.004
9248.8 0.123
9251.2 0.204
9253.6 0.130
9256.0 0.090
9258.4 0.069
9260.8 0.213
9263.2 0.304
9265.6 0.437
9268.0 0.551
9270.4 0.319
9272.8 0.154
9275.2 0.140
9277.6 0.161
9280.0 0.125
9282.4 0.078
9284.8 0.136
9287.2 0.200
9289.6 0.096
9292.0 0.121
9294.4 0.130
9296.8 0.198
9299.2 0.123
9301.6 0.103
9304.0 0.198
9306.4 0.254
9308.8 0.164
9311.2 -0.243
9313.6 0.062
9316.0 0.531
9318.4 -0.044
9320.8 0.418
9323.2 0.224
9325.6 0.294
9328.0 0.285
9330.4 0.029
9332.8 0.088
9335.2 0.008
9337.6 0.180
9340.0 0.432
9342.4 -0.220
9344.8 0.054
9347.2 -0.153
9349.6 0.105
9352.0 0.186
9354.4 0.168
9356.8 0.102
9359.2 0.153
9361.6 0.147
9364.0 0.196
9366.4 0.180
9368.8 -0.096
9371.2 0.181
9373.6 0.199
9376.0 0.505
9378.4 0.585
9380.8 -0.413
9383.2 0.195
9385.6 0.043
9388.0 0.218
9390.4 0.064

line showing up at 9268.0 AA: [O III] 5007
